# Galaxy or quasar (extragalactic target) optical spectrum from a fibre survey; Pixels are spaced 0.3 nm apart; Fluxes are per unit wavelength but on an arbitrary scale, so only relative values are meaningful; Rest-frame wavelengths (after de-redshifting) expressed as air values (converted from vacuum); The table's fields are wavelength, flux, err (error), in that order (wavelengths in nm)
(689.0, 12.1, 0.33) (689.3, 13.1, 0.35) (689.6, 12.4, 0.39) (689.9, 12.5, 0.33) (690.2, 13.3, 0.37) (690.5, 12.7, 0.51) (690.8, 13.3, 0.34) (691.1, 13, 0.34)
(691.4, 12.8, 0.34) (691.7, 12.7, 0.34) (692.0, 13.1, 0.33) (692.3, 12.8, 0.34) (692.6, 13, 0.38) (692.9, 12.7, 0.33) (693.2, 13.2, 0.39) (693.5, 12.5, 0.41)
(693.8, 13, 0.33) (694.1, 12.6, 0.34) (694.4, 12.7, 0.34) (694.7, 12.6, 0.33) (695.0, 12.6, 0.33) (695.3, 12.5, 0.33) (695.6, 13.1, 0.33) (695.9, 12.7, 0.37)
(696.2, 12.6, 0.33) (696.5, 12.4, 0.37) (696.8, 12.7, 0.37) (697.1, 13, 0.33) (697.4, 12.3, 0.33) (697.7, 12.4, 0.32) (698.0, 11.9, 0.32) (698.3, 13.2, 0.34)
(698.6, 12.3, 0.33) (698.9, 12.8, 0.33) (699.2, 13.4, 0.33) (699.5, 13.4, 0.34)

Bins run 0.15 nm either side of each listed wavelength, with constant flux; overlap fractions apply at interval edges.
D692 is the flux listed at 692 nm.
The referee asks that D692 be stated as 13.1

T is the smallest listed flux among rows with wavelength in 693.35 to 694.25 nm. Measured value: 12.5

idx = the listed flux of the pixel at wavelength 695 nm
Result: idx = 12.6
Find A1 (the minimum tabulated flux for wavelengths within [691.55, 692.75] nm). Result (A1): 12.7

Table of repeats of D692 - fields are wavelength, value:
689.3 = 13.1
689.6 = 12.4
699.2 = 13.4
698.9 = 12.8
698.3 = 13.2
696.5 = 12.4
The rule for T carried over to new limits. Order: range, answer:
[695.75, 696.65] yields 12.4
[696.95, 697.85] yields 12.3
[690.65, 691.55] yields 12.8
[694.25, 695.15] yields 12.6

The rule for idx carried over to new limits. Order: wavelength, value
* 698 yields 11.9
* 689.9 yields 12.5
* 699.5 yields 13.4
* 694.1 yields 12.6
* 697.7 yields 12.4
